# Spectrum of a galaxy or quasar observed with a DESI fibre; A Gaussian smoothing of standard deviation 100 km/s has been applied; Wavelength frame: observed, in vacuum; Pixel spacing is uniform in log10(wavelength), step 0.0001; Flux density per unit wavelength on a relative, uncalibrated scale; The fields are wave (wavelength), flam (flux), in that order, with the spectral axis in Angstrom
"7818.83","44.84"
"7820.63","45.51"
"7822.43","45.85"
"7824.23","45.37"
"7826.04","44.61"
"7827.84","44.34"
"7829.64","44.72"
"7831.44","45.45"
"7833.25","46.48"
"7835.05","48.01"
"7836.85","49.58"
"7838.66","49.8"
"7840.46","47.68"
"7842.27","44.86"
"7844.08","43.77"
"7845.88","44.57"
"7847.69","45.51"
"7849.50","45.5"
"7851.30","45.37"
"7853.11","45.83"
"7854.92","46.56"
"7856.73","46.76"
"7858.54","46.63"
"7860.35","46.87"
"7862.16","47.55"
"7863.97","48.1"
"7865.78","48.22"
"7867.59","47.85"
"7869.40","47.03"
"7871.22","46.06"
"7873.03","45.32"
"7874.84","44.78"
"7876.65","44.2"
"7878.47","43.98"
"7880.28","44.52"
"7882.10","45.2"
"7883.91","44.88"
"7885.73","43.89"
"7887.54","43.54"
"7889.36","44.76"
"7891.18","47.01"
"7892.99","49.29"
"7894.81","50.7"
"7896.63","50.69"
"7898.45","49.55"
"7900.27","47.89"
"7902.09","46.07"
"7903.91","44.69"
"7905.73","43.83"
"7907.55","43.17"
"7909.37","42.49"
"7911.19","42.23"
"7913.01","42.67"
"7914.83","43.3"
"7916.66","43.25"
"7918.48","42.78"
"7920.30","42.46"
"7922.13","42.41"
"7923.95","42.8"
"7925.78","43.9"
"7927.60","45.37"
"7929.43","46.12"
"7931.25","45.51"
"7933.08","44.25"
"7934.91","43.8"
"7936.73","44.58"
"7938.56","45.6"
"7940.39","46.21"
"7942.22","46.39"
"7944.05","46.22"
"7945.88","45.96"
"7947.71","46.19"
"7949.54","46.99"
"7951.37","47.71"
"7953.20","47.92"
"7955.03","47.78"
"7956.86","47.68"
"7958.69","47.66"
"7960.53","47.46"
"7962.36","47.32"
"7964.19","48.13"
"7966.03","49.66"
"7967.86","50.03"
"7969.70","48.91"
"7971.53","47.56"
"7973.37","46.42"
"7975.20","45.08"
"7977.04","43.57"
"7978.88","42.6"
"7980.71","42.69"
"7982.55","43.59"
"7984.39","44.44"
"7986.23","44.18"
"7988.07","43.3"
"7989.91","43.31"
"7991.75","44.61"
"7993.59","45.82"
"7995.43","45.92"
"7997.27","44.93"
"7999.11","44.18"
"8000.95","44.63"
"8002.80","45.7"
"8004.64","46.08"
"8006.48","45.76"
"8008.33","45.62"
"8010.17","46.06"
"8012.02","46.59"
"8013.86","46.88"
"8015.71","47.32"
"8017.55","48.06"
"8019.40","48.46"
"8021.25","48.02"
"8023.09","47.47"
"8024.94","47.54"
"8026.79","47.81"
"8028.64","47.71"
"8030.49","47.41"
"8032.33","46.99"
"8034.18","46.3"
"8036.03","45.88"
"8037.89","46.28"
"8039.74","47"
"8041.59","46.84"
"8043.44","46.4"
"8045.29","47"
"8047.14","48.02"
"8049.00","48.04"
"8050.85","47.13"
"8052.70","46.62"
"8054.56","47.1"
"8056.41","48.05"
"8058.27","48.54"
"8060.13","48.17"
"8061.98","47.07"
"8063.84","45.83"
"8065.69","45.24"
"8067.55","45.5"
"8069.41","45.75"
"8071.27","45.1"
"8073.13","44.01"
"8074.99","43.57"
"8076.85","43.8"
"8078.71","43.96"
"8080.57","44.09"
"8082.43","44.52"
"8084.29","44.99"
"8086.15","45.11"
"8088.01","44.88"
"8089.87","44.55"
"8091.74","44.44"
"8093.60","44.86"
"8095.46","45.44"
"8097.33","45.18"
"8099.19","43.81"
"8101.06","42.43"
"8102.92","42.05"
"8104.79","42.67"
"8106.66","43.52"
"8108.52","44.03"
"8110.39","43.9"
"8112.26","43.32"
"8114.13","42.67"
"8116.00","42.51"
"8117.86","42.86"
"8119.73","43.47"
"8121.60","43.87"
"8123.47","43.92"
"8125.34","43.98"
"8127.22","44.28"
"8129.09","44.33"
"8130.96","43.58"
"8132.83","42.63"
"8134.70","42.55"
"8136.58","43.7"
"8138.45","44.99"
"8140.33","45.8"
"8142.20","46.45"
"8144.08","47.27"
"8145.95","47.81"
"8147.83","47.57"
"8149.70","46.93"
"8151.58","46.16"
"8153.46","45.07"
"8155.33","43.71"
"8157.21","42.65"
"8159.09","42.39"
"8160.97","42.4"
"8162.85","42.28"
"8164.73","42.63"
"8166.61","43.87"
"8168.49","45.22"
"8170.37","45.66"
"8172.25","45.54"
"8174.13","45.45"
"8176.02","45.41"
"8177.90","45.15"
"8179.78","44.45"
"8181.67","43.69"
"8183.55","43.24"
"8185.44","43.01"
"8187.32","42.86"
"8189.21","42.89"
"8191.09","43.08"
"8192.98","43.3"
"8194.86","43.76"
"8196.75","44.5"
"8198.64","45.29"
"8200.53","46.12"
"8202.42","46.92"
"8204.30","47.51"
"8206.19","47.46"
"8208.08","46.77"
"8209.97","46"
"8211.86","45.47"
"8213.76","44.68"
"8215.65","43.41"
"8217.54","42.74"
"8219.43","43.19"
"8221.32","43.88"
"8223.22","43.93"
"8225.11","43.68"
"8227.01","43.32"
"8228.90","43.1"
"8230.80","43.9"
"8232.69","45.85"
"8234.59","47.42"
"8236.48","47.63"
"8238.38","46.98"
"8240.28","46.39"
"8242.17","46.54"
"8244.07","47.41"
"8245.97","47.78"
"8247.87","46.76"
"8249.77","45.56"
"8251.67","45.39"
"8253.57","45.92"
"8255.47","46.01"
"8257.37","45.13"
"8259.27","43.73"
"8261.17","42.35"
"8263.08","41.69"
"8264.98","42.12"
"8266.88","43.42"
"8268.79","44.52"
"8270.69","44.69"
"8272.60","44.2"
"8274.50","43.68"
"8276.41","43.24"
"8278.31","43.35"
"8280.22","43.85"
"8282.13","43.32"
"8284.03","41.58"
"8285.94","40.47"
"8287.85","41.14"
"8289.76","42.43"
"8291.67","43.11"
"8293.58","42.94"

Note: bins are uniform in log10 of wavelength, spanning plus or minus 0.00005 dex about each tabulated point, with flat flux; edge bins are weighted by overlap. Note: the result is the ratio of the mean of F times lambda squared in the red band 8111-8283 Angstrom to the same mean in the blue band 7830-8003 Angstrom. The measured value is 1.0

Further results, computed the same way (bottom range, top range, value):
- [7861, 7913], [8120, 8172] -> 1.03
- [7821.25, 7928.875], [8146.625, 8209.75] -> 1.06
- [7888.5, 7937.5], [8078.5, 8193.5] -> 1.04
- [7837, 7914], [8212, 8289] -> 1.06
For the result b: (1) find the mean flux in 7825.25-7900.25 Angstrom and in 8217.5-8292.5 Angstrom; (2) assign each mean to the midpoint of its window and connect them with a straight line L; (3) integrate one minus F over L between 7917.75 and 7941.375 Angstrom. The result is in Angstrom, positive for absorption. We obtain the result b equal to 0.9 Angstrom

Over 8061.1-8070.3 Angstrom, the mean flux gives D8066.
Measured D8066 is 45.9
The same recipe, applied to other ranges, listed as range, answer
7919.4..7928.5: 43.4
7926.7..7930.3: 45.7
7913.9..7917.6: 43.2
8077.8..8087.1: 44.6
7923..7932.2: 44.7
